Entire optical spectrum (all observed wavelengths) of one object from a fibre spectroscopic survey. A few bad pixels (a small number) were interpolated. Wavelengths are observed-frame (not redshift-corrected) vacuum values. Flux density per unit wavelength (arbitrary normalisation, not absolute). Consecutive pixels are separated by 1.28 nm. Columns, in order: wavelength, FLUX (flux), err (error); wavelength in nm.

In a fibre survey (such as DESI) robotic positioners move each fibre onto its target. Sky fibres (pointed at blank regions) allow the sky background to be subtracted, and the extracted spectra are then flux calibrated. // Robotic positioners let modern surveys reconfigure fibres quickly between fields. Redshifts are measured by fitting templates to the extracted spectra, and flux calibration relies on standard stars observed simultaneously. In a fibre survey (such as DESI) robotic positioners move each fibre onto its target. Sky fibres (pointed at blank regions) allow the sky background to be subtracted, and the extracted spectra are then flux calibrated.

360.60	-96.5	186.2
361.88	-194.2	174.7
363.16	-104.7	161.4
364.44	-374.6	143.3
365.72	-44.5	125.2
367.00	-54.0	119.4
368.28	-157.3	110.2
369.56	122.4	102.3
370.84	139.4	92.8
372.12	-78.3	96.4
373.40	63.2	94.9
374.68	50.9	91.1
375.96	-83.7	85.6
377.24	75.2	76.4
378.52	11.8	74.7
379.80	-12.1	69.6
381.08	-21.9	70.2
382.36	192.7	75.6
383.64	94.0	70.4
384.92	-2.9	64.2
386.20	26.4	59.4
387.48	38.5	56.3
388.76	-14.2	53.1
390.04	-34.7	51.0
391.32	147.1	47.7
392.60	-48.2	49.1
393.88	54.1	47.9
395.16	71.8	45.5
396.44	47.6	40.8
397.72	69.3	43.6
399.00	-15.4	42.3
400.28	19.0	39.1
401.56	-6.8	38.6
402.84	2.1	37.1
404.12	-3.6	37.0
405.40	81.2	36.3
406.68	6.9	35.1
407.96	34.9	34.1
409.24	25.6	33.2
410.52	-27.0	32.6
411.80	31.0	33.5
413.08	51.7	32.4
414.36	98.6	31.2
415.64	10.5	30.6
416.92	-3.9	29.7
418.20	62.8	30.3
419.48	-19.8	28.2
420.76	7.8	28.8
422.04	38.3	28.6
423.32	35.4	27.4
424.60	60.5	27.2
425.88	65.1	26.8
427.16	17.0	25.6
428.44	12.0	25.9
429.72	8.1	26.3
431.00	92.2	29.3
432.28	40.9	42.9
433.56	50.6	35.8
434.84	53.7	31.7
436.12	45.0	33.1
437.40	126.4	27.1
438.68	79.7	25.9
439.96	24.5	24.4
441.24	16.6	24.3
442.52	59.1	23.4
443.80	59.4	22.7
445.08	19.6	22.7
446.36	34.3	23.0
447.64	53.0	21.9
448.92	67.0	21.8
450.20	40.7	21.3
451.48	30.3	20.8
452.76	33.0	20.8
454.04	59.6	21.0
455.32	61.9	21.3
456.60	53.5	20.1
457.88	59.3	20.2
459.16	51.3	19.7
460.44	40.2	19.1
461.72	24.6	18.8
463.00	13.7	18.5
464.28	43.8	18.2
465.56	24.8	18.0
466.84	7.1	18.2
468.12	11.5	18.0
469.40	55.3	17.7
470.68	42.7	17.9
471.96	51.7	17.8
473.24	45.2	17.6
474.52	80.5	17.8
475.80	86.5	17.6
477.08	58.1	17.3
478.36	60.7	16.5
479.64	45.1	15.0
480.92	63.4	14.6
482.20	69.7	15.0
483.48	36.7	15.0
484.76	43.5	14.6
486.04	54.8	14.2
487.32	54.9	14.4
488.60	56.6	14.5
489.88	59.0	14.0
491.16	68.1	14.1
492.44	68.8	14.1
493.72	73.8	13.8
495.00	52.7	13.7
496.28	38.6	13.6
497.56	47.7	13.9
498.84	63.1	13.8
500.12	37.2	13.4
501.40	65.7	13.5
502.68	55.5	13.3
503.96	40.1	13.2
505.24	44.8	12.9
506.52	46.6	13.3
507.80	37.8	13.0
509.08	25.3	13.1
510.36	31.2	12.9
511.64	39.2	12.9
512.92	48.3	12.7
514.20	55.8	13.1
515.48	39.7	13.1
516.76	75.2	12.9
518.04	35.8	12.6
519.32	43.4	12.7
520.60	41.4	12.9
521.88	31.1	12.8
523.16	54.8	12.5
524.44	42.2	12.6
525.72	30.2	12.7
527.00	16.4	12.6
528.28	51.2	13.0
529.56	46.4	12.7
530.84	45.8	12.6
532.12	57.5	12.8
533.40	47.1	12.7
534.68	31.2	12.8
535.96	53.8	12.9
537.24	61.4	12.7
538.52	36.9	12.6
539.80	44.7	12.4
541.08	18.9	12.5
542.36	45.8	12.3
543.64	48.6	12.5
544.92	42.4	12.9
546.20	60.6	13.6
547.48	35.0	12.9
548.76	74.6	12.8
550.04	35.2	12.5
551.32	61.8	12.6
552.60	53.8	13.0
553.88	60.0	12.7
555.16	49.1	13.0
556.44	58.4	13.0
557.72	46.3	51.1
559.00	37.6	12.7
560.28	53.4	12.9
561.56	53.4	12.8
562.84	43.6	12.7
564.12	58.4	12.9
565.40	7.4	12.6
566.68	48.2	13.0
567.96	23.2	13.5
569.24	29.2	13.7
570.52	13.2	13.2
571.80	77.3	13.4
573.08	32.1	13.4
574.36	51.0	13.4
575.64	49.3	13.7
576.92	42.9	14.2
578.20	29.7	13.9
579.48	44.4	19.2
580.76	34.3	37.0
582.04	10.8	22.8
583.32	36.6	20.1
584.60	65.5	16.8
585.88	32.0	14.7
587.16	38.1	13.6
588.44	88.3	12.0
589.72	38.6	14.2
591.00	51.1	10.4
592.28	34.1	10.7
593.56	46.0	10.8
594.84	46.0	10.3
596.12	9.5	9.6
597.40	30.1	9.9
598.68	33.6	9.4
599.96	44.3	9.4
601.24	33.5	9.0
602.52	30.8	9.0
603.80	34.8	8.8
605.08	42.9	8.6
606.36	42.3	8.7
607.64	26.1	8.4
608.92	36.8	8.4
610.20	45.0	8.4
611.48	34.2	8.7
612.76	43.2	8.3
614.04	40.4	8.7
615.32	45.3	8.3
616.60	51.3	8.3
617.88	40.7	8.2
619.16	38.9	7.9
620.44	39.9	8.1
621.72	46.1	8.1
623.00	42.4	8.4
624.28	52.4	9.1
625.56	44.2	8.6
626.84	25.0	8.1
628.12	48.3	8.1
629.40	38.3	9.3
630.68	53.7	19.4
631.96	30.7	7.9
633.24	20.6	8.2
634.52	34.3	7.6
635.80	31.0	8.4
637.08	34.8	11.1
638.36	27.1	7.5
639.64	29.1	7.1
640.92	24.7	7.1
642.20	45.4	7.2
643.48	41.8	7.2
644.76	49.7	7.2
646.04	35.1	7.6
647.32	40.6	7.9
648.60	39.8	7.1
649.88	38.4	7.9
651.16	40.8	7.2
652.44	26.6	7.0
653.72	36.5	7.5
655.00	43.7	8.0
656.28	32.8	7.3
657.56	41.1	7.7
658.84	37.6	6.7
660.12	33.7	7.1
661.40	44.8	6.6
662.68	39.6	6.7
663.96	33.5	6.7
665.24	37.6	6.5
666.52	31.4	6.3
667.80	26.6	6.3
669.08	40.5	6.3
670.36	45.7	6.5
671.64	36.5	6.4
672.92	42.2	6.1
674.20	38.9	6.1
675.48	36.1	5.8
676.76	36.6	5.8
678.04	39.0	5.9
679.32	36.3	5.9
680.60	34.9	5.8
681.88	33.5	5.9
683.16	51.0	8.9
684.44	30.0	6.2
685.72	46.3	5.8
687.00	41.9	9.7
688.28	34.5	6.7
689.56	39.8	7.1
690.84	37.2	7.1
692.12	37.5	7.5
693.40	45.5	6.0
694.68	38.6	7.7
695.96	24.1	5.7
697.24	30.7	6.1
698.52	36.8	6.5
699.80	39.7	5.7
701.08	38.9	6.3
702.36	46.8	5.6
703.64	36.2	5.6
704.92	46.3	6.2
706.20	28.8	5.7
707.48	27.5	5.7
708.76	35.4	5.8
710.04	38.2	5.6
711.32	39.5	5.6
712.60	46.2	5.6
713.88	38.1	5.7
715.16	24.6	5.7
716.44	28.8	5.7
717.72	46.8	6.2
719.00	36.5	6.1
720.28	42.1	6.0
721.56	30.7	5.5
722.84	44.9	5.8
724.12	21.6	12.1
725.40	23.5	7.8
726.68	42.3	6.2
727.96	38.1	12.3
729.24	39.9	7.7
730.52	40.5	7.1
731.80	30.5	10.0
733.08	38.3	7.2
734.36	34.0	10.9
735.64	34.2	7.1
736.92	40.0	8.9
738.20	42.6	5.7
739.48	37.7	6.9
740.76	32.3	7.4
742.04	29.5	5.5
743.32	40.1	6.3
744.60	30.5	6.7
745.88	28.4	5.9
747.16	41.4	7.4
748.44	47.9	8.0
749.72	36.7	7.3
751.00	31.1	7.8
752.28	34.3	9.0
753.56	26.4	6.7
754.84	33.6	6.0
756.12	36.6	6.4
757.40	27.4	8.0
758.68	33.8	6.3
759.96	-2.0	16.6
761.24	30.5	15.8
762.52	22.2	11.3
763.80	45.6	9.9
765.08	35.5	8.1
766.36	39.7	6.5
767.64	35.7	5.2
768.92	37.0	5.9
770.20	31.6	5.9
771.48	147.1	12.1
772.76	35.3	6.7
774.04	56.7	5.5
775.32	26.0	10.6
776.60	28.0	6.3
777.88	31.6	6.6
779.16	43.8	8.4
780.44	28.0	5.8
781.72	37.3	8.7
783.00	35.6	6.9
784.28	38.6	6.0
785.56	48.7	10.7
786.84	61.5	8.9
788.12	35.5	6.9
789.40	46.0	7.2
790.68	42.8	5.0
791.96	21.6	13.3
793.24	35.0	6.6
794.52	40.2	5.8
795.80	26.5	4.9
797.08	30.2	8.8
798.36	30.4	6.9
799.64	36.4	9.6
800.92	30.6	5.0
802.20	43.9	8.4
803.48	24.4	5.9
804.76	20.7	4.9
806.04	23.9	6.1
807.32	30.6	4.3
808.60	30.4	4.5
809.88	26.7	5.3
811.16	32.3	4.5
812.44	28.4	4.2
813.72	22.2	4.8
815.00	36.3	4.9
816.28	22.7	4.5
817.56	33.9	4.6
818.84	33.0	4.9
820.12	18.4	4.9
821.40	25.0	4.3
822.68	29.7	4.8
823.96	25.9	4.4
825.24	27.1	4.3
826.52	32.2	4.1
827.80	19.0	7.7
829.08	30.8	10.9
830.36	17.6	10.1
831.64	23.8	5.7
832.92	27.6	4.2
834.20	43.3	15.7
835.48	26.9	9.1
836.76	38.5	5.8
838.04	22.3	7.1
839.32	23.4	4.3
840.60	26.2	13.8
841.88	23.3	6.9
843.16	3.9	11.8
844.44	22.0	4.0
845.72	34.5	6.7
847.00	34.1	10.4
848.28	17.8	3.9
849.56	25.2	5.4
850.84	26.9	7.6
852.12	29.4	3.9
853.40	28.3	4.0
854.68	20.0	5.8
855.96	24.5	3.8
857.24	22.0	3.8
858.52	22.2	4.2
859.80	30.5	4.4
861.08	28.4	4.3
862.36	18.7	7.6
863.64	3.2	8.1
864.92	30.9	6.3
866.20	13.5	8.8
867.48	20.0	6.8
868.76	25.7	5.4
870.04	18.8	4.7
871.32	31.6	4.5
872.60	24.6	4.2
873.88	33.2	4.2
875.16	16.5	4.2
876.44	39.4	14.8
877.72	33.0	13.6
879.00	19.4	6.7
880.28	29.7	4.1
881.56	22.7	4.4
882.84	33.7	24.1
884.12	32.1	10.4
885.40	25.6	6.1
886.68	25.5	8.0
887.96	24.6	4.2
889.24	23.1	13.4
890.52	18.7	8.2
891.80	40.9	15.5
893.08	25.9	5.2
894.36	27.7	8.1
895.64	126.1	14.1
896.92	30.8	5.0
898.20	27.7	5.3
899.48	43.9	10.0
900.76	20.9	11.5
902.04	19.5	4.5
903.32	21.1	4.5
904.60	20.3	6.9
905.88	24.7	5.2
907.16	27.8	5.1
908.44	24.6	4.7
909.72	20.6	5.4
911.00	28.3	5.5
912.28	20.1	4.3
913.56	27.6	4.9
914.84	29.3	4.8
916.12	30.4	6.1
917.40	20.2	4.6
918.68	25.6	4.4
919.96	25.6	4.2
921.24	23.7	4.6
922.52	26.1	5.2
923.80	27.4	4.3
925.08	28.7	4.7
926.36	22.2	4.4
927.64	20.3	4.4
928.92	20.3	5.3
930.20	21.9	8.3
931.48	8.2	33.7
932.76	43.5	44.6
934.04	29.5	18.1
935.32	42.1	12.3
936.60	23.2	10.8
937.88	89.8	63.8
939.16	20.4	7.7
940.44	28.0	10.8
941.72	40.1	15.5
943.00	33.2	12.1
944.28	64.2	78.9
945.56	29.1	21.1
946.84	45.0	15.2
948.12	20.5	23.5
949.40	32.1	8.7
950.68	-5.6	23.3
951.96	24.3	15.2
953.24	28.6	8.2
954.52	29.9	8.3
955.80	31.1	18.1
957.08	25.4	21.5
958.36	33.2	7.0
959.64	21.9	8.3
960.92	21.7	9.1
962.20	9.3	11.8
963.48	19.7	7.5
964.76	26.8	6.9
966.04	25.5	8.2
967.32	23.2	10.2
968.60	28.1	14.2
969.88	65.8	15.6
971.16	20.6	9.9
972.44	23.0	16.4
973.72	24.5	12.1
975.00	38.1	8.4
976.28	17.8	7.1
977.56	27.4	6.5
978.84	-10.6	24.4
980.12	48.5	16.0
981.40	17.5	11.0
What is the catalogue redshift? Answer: 0.175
